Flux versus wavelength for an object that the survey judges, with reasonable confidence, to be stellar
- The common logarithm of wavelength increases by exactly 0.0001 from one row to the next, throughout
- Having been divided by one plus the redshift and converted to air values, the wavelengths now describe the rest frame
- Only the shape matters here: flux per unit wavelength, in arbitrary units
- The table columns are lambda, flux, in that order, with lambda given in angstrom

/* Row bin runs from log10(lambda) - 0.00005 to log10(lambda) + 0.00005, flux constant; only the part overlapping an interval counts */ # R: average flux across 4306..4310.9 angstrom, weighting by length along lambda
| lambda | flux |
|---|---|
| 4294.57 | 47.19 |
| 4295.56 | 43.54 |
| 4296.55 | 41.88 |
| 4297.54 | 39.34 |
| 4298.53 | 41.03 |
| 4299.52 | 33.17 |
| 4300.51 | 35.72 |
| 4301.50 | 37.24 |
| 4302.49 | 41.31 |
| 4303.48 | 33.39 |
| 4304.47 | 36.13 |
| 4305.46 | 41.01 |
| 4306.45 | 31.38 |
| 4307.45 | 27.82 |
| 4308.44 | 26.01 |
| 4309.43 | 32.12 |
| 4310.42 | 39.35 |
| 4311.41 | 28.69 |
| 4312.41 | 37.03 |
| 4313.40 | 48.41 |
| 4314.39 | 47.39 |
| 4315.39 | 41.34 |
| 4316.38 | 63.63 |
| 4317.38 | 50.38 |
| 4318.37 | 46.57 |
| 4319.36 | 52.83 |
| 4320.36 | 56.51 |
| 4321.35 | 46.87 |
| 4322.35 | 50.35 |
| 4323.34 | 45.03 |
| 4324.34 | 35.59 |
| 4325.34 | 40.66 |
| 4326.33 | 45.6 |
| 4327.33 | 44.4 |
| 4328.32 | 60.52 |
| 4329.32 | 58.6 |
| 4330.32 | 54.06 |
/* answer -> 31.3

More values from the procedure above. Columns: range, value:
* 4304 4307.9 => 34.1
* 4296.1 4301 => 38.2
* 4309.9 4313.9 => 38.4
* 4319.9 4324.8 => 46.9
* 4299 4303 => 36.9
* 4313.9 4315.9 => 44.5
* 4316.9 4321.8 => 50.8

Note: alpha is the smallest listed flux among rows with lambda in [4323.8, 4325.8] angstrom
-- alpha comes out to 35.59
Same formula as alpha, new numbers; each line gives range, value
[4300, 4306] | 33.39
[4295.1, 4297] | 41.88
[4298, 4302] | 33.17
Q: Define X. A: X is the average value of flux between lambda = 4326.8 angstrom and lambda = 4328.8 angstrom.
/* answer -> 52.4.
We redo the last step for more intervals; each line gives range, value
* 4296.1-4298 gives 40.6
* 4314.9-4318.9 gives 50.6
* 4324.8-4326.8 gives 43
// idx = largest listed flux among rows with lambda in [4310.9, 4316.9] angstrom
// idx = 63.63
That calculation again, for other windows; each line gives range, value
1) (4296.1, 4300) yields 41.88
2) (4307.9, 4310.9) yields 39.35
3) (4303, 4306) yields 41.01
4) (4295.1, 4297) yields 43.54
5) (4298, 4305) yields 41.31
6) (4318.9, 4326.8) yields 56.51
